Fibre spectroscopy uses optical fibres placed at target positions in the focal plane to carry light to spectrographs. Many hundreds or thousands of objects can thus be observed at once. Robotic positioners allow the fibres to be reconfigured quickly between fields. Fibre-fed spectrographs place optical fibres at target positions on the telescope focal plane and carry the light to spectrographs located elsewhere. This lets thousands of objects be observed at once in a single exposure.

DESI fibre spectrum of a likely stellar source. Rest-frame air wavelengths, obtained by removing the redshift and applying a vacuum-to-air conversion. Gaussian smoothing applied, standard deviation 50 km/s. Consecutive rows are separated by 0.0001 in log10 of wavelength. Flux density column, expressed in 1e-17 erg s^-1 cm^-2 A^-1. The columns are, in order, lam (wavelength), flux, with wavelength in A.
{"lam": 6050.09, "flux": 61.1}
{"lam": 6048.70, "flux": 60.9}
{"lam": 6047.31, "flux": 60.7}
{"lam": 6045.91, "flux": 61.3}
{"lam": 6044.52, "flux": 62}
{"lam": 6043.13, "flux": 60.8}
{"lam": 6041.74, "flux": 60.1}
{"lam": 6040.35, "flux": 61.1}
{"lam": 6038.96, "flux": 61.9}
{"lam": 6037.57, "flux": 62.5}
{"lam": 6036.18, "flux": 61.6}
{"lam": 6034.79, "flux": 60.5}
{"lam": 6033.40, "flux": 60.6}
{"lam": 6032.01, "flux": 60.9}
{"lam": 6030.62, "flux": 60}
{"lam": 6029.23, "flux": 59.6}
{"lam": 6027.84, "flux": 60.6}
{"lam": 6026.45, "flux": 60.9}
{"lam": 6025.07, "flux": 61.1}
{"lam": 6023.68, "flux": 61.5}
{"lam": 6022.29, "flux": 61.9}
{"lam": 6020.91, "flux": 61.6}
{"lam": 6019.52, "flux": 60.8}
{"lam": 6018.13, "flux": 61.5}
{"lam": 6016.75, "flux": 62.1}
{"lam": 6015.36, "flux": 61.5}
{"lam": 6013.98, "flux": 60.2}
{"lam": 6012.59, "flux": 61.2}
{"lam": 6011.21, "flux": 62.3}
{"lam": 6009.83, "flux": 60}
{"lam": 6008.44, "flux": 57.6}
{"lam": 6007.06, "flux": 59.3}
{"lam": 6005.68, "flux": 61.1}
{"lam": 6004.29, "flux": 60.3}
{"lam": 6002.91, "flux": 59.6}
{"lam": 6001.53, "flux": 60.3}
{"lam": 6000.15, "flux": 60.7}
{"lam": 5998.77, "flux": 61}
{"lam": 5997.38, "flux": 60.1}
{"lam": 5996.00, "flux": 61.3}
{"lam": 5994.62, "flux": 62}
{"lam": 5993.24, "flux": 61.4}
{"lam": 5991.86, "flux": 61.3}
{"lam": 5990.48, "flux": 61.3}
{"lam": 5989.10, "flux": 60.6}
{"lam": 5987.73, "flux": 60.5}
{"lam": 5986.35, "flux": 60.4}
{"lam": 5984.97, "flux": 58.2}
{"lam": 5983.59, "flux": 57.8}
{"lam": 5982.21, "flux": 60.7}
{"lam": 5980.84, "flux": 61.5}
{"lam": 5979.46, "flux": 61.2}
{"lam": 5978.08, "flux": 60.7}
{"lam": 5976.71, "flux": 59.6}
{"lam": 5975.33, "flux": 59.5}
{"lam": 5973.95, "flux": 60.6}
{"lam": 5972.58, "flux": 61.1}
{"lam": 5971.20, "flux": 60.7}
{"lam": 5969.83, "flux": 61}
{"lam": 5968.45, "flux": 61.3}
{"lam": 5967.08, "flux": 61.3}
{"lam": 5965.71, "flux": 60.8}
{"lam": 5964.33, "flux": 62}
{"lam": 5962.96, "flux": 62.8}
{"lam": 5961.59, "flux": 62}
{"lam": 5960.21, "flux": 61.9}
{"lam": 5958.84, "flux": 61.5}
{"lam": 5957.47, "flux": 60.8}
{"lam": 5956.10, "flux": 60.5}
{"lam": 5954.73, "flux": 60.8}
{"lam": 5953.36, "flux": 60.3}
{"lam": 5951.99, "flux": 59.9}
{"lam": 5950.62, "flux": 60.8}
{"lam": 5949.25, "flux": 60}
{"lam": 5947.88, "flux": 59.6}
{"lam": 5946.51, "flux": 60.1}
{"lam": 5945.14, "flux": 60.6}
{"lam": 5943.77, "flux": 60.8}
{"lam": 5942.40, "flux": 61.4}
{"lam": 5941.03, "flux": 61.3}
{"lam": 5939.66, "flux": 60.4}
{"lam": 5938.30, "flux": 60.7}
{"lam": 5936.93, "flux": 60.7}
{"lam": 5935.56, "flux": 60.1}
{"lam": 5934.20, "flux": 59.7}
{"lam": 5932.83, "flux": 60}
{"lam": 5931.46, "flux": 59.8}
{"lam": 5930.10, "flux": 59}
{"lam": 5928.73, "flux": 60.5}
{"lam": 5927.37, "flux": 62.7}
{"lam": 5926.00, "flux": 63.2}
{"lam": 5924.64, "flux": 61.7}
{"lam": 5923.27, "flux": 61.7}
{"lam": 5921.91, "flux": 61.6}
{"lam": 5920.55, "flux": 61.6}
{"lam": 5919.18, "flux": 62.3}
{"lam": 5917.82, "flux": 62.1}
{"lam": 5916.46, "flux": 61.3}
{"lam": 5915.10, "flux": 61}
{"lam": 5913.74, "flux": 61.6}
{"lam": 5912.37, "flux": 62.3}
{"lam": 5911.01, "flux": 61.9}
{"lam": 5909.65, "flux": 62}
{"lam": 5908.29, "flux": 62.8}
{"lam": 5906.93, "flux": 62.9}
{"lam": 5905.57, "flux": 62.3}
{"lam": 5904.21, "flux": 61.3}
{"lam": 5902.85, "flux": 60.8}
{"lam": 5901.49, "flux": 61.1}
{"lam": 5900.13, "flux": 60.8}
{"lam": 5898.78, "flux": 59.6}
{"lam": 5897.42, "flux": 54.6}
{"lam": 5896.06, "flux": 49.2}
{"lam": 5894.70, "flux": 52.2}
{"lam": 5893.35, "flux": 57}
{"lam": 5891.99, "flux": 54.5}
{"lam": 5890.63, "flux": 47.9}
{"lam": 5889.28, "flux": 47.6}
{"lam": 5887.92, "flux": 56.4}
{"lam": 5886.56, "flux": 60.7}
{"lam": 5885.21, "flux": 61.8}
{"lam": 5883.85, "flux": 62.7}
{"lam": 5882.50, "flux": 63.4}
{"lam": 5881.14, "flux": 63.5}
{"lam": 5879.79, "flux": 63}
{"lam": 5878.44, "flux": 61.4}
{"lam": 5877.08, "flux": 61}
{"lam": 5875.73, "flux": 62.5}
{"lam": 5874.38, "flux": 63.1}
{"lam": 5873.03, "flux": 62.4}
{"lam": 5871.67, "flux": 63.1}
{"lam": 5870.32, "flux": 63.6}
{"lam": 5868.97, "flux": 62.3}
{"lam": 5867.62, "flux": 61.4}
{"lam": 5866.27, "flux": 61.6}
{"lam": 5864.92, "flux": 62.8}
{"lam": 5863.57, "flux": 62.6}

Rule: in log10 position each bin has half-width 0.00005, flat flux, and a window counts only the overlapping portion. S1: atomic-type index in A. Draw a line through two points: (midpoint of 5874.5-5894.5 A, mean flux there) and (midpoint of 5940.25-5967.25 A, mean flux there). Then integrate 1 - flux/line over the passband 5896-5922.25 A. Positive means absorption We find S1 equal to -0.6 A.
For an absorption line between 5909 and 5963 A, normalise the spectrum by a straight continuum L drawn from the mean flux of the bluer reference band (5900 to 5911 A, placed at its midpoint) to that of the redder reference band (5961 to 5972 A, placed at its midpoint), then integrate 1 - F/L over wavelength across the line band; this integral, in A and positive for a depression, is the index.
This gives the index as 0.5 A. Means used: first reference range 61.8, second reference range 61.5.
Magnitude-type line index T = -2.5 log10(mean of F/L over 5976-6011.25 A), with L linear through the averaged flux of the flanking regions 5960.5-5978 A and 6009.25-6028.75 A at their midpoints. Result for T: 0.014 mag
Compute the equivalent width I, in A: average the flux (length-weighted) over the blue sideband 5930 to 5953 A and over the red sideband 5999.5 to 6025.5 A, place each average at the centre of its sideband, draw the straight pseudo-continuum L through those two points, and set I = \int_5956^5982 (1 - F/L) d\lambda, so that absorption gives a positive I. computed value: -0.3 A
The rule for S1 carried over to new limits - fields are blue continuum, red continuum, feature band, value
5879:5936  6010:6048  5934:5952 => -0.08 A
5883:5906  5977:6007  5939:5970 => -0.91 A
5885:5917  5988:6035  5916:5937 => -0.77 A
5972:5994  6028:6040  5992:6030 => -0.07 A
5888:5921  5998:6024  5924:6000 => -1.20 A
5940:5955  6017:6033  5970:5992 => 0.12 A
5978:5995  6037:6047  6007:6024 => 0.01 A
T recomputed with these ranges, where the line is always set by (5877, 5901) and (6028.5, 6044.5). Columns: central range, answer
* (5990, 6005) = -0.01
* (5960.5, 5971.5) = -0.04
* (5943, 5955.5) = -0.03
